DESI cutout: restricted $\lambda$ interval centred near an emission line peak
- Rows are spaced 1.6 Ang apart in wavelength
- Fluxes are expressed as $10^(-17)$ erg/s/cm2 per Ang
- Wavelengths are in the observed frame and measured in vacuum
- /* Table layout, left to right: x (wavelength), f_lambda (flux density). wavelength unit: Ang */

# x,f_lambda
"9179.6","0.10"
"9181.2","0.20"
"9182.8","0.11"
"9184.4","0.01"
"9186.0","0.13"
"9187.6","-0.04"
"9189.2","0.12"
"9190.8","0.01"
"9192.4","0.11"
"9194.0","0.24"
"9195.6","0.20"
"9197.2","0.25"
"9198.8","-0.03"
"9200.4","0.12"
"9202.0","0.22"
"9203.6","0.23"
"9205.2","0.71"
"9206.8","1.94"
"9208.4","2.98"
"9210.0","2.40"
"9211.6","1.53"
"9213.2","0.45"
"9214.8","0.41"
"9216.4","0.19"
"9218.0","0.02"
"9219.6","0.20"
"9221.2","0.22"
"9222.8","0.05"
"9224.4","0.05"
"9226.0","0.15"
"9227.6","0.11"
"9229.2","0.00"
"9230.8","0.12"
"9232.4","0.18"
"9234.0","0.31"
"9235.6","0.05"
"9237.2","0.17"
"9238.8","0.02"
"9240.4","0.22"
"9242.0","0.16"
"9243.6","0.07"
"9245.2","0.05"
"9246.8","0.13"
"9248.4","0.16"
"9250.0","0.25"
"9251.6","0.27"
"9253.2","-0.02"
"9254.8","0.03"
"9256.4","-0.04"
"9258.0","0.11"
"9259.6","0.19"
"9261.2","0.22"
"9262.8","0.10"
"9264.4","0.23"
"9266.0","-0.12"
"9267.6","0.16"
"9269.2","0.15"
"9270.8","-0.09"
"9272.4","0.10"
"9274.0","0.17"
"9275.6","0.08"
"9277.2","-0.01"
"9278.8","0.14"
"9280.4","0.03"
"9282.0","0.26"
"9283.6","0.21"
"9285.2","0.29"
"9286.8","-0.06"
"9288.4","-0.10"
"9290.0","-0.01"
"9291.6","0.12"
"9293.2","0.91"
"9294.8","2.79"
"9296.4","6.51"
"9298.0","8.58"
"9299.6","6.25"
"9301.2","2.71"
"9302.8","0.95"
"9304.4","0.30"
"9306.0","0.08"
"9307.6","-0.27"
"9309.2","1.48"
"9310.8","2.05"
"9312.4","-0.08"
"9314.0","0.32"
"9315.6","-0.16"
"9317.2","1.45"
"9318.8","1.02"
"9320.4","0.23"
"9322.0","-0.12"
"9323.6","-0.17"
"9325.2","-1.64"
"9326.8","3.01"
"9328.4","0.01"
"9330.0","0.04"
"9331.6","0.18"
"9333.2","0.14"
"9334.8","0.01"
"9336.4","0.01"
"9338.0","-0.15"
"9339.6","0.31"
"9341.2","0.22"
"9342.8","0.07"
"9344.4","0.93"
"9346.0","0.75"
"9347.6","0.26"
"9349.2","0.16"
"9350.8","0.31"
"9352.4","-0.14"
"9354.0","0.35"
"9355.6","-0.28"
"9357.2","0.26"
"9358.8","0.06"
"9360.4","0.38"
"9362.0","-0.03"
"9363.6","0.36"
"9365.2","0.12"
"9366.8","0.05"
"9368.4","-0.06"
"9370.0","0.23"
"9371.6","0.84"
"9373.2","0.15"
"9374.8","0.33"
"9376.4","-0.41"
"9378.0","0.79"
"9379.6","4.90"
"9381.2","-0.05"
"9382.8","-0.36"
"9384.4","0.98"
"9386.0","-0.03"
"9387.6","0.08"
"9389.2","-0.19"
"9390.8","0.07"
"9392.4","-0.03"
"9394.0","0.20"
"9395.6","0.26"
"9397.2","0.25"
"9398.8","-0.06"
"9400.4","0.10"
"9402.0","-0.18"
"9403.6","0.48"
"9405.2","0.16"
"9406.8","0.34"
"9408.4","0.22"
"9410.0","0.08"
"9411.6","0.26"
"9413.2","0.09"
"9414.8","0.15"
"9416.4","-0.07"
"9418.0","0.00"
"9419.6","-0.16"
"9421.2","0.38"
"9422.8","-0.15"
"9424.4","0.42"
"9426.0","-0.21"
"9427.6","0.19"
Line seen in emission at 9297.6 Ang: [O III]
